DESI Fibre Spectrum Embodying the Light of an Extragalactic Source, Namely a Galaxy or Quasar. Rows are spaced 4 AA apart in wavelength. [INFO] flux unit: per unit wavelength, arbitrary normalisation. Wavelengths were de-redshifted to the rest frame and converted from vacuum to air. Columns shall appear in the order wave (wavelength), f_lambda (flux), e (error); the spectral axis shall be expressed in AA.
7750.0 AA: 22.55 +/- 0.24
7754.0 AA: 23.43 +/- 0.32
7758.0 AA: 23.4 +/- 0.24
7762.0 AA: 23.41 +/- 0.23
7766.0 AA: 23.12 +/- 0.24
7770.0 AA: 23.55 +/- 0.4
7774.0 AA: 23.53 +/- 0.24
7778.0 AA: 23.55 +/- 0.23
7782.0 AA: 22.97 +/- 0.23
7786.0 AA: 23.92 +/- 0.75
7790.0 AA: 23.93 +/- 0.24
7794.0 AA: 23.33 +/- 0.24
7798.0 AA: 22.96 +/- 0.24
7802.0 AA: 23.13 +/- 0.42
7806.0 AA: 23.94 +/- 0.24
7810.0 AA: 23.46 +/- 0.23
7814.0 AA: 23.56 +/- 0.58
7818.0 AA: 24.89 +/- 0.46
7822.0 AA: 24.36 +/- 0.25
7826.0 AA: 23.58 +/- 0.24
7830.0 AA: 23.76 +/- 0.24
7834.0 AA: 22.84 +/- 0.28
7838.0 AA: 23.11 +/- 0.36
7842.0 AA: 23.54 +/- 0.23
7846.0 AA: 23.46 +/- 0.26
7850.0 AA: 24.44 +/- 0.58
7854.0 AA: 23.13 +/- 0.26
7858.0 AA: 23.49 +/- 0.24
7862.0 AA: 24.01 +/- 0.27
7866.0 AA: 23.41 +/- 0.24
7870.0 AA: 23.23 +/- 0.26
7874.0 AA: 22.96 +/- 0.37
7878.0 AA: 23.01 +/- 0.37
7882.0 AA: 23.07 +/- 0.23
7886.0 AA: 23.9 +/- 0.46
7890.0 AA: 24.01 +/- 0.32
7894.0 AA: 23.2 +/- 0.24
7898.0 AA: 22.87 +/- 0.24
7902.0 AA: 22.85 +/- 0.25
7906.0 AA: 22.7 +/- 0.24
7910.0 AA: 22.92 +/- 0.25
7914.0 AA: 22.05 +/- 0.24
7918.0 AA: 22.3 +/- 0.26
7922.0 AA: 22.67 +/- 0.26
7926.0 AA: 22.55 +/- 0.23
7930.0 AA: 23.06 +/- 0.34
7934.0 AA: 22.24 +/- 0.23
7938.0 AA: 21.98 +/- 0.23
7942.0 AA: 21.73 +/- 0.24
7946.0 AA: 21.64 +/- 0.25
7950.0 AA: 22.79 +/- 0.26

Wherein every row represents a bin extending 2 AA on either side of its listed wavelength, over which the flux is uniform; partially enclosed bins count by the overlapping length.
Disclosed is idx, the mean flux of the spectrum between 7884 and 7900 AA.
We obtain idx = 23.5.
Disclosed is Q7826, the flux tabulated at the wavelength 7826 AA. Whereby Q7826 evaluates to 23.58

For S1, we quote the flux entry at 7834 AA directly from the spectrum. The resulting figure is 22.84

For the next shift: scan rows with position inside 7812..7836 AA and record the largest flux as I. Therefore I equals 24.89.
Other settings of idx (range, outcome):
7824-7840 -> 23.3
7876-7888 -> 23.3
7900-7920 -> 22.6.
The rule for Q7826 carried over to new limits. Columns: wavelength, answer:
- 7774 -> 23.53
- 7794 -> 23.33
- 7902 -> 22.85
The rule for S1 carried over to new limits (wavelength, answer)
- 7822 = 24.36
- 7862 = 24.01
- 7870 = 23.23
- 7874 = 22.96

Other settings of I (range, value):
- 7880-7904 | 24.01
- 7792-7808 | 23.94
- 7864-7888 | 23.9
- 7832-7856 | 24.44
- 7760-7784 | 23.55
